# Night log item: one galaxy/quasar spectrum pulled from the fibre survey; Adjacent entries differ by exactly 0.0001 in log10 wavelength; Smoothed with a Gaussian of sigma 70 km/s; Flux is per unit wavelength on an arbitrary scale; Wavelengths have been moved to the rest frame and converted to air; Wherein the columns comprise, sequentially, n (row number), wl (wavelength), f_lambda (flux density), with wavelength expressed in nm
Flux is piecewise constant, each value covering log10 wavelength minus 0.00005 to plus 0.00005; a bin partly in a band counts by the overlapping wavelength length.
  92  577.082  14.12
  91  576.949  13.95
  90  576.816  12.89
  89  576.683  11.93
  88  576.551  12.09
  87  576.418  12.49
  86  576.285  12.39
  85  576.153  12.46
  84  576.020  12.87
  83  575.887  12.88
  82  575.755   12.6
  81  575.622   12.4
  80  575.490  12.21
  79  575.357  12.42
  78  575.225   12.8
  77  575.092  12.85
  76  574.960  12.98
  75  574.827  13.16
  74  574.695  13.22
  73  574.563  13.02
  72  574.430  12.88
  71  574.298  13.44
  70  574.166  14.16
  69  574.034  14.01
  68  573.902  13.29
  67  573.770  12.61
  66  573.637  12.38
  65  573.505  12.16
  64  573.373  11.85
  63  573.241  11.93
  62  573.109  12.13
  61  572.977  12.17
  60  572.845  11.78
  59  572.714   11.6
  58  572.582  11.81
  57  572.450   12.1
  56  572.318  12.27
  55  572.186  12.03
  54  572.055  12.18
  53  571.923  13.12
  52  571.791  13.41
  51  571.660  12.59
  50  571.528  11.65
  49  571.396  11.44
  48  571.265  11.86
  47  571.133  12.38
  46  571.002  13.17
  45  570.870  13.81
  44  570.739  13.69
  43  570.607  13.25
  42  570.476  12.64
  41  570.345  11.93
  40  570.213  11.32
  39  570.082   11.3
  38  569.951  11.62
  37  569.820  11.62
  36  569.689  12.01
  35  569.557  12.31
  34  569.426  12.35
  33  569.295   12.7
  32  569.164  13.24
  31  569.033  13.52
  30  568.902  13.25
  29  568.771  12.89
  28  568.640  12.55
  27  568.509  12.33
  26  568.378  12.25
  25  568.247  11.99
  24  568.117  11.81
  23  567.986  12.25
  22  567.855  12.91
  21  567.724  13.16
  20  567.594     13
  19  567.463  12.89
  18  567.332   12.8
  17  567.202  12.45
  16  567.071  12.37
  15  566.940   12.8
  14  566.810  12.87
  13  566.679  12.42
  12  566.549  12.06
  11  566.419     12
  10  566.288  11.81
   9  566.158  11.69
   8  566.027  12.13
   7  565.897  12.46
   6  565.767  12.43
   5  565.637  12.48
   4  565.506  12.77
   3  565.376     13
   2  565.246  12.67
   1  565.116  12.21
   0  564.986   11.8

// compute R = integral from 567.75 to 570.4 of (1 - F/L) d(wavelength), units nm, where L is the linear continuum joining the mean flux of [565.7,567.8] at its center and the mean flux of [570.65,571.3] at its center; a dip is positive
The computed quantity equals 0.09 nm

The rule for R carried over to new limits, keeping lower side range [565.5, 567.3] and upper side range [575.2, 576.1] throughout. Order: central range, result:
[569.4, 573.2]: 0.064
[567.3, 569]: -0.035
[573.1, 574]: 0.009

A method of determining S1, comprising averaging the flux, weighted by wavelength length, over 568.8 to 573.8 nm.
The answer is 12.3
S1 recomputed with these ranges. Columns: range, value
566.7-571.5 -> 12.5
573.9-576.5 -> 12.9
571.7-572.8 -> 12.3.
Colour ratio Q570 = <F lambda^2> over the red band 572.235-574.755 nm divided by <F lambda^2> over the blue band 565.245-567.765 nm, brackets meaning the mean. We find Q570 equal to 1.03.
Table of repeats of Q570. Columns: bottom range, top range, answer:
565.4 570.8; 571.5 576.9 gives 1.03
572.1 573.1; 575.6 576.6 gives 1.06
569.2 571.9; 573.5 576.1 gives 1.06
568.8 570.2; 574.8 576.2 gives 1.05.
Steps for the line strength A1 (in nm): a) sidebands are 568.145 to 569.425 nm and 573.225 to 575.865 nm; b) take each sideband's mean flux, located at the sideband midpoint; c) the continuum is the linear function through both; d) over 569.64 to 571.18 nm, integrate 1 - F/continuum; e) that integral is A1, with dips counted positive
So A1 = 0.04 nm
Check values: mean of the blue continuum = 12.7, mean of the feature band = 12.4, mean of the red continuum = 12.8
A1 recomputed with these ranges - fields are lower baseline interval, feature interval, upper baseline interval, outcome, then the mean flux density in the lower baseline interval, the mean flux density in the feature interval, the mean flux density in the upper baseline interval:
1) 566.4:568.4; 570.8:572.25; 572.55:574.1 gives -0.016 nm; 12.5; 12.5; 12.3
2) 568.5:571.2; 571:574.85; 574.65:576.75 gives 0.024 nm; 12.6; 12.5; 12.6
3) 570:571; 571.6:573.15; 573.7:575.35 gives 0.071 nm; 12.6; 12.3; 13.2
